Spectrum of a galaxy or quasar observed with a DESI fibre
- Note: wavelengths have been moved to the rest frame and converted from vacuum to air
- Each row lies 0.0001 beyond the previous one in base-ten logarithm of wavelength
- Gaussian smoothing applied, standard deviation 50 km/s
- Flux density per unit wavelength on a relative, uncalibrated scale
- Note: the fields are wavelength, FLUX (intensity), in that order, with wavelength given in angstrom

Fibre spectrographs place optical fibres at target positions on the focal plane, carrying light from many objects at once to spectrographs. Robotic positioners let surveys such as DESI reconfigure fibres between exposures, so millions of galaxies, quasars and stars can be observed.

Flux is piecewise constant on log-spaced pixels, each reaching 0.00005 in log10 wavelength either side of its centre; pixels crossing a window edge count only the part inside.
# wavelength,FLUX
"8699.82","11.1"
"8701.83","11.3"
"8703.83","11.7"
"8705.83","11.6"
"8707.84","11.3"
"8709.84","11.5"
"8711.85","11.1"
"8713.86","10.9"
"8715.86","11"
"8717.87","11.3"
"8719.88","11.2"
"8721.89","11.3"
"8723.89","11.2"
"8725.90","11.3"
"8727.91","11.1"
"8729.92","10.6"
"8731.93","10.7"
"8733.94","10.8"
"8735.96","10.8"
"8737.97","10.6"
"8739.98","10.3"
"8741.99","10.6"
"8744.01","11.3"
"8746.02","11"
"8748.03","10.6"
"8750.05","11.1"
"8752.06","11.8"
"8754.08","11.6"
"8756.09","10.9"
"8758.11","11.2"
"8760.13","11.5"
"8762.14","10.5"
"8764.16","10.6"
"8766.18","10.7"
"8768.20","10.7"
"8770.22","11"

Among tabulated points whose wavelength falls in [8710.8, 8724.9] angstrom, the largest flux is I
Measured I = 11.3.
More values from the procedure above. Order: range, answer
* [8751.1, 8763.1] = 11.8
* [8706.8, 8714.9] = 11.5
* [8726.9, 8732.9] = 11.1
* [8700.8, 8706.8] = 11.7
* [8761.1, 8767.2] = 10.7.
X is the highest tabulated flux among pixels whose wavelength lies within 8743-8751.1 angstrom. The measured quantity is 11.3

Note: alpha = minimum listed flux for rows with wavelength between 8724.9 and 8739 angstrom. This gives 10.6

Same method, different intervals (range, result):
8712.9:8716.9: 10.9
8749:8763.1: 10.5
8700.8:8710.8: 11.3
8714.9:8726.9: 11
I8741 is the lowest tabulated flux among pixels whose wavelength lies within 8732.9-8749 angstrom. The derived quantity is 10.3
